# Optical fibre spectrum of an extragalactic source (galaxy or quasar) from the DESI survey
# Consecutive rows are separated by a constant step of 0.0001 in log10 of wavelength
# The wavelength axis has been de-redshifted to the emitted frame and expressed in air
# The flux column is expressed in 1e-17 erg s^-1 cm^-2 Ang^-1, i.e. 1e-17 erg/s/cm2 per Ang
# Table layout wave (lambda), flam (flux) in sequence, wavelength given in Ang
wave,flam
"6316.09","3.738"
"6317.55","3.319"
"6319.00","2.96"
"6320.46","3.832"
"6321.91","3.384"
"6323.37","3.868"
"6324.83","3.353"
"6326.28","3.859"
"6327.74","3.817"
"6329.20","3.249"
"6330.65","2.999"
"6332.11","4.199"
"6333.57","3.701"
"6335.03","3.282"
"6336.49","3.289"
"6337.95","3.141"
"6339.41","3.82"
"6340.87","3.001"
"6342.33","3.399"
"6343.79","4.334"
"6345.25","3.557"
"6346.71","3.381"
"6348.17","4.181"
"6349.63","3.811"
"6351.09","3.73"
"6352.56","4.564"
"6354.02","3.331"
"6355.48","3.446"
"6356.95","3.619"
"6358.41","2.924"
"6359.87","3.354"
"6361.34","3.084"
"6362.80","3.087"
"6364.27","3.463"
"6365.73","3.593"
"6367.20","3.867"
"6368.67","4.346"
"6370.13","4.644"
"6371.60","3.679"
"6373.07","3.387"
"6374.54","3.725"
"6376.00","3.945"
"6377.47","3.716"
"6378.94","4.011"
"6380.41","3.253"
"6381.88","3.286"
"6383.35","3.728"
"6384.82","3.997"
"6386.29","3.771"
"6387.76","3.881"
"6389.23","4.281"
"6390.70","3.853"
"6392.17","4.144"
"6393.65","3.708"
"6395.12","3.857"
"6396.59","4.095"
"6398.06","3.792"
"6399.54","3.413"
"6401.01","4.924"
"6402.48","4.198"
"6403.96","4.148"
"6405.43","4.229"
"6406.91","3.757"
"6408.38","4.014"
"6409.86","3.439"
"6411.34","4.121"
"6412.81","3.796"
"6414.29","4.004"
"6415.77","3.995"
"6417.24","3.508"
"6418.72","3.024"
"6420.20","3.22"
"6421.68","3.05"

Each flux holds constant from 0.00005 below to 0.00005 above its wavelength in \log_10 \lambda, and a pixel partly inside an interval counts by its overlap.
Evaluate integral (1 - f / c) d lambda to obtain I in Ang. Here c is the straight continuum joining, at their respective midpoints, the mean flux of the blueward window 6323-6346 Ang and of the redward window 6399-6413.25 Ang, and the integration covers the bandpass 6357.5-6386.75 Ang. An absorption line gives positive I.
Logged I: 1.19 Ang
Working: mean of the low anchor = 3.55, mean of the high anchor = 4.02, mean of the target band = 3.64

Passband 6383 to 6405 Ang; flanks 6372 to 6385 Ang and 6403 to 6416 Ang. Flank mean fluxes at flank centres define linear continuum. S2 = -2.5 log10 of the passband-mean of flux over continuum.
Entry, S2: -0.05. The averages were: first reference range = 3.66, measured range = 3.99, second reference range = 3.94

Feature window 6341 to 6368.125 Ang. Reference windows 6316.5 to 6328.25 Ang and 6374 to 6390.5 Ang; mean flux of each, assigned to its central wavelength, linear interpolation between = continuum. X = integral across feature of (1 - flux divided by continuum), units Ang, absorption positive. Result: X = 0.6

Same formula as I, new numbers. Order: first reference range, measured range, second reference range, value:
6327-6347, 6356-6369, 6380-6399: 0.8 Ang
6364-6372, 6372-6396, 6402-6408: 1.4 Ang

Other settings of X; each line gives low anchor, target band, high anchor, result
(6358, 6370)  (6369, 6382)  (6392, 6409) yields -0.3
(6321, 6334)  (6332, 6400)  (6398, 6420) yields 0.8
